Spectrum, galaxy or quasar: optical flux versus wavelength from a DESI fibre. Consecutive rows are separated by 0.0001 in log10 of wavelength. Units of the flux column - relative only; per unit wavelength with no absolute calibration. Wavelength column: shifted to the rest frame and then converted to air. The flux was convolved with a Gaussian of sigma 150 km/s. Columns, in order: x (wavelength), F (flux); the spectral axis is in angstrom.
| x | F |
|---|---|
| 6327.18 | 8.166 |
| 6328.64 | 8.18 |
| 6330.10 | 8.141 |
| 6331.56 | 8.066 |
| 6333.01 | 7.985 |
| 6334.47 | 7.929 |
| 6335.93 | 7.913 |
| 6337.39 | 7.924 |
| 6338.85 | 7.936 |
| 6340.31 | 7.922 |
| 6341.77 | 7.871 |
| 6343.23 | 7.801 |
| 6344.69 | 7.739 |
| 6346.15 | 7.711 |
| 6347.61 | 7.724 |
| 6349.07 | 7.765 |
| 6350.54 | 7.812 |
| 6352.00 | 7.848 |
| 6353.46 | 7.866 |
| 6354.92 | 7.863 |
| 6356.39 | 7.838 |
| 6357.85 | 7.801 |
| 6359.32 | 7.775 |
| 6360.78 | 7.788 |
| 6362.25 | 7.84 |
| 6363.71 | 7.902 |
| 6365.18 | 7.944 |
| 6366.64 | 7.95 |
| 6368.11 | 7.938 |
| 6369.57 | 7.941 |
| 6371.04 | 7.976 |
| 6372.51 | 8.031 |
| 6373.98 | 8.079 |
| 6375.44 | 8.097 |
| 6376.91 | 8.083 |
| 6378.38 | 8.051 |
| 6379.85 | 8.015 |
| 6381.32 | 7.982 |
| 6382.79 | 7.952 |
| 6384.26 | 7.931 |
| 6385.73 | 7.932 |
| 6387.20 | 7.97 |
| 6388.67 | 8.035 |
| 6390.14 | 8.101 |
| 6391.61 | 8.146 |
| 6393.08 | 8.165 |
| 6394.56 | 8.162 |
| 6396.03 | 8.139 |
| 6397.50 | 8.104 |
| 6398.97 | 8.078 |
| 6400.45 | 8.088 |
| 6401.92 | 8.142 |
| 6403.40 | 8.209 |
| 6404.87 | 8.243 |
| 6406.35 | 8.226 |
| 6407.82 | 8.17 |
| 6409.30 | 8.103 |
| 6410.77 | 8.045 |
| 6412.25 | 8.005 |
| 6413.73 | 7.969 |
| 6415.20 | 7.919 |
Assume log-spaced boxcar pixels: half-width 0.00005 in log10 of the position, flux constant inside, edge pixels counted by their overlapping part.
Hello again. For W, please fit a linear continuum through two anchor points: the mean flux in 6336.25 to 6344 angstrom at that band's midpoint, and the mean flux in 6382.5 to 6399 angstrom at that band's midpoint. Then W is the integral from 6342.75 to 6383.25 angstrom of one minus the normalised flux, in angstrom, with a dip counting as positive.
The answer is 0.4 angstrom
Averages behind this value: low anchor 7.89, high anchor 8.07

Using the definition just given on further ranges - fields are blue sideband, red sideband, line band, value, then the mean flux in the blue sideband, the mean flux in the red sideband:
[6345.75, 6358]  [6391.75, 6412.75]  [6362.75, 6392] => -0.10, 7.81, 8.13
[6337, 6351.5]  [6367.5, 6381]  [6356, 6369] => 0.13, 7.82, 8.02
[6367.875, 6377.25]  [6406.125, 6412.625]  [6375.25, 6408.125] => -0.07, 8.03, 8.11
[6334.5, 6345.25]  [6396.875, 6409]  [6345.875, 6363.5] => 0.30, 7.88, 8.15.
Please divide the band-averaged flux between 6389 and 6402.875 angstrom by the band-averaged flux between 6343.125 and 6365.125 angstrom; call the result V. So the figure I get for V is 1.0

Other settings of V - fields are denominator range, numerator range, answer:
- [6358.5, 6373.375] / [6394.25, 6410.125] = 1.03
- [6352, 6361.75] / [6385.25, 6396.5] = 1.03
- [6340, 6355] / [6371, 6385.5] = 1.03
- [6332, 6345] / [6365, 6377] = 1.01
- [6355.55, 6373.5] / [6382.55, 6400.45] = 1.02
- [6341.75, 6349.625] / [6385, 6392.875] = 1.04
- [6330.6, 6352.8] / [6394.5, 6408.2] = 1.04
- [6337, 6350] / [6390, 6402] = 1.04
